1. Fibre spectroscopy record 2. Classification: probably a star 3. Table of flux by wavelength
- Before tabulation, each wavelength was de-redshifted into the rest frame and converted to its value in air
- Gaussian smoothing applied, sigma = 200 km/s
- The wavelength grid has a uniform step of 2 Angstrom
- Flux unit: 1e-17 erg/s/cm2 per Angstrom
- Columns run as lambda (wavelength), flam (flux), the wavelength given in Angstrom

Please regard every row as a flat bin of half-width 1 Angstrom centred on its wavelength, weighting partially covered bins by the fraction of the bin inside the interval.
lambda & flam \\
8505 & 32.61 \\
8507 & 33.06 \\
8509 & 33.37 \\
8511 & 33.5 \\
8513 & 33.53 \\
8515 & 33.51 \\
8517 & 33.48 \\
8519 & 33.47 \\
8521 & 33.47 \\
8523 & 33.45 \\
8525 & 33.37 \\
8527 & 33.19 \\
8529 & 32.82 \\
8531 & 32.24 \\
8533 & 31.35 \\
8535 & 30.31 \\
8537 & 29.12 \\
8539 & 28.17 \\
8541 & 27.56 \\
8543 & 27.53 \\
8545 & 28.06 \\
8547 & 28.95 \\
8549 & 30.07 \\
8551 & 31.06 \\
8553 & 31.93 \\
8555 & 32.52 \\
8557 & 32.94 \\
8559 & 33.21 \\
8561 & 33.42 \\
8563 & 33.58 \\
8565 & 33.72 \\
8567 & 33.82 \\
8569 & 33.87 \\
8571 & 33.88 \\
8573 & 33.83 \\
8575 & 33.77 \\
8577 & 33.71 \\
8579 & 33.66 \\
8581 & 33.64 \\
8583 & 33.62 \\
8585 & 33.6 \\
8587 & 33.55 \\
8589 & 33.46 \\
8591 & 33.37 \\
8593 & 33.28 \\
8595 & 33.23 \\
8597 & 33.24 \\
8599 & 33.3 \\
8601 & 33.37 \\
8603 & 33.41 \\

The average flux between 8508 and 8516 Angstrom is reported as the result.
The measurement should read 33.5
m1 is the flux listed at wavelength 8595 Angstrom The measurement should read 33.23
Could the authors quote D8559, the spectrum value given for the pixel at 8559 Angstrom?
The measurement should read 33.21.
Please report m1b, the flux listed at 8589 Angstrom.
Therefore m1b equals 33.46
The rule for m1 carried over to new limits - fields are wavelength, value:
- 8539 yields 28.17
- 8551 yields 31.06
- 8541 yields 27.56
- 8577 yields 33.71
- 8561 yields 33.42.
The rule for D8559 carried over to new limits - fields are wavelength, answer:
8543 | 27.53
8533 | 31.35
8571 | 33.88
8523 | 33.45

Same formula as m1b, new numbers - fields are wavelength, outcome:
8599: 33.3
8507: 33.06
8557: 32.94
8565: 33.72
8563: 33.58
